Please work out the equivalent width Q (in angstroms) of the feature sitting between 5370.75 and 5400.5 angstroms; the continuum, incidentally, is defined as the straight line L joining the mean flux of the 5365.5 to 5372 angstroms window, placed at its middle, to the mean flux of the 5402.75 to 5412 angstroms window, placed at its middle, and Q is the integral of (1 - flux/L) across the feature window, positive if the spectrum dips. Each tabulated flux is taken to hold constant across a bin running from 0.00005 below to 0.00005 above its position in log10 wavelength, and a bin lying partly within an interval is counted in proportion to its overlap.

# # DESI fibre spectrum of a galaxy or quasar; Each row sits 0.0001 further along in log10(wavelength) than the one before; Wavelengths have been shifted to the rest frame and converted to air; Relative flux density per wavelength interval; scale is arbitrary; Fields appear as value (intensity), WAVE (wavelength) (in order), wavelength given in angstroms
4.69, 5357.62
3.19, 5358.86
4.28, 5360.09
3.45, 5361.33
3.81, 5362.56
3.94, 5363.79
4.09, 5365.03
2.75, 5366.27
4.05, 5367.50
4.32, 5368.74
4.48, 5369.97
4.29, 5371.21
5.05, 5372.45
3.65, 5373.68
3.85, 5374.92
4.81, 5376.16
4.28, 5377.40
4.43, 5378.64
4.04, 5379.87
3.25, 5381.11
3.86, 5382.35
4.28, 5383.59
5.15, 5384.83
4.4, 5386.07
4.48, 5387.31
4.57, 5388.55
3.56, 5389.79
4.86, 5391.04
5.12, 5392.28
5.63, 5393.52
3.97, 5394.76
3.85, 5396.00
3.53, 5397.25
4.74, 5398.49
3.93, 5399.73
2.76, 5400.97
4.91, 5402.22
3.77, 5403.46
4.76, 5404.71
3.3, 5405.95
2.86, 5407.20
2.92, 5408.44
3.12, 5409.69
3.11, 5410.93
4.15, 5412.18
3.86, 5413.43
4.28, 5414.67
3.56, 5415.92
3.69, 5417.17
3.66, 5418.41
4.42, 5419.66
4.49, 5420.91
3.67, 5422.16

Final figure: -4.3 angstroms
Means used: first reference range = 4.01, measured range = 4.31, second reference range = 3.46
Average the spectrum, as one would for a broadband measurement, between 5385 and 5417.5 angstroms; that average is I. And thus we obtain 4.01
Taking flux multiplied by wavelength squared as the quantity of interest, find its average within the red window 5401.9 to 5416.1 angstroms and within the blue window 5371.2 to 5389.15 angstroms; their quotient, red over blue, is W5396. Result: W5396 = 0.9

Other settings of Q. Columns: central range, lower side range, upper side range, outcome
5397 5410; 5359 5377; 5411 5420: 0.7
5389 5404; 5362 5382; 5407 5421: -1.5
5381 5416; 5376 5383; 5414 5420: -0.4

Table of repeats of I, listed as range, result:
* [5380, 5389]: 4.26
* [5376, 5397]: 4.36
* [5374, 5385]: 4.16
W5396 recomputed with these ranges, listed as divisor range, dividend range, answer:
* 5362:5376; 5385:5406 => 1.07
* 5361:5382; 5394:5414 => 0.94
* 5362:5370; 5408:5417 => 0.94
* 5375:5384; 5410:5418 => 0.92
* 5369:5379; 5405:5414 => 0.79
